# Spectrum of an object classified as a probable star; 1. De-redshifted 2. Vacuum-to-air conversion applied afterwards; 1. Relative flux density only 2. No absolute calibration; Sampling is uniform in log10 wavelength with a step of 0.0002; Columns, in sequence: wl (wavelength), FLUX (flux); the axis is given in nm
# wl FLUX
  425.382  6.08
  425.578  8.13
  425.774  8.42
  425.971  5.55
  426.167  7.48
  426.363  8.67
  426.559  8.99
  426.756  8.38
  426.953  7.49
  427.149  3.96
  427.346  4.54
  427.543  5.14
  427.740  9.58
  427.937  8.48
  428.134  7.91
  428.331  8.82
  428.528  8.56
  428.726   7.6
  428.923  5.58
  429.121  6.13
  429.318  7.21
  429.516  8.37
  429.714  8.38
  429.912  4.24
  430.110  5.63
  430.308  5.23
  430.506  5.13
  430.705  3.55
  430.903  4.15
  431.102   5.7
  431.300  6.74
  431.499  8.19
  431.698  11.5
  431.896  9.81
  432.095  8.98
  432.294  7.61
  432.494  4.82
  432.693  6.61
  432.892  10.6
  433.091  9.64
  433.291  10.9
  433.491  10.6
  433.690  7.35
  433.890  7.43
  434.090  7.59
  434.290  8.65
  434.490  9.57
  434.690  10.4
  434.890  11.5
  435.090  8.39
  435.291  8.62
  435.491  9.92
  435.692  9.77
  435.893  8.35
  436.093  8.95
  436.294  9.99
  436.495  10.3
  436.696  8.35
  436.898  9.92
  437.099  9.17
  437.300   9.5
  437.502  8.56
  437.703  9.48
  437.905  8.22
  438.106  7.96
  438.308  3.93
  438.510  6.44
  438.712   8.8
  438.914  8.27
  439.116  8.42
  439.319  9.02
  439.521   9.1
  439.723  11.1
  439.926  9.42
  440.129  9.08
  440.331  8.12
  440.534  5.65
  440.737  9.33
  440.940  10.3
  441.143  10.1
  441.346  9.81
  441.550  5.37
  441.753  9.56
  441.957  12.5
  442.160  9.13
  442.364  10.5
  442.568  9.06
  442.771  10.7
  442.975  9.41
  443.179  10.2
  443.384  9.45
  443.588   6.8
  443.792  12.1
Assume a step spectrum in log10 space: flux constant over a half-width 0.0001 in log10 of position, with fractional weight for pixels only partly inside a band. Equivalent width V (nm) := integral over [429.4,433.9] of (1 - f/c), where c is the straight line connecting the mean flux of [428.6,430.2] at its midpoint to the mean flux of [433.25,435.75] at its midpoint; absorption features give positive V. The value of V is 0.24 nm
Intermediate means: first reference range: 6.68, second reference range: 9.24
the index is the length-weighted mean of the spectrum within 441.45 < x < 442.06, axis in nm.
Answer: 9.16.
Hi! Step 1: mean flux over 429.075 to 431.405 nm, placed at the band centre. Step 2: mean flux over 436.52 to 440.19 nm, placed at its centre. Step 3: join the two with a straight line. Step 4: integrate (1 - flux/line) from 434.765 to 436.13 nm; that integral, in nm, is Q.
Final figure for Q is -0.32 nm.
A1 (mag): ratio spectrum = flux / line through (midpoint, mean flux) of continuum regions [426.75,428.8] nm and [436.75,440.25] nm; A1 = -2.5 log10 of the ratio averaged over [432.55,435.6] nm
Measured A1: -0.14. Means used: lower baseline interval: 7.26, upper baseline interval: 8.61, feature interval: 9.13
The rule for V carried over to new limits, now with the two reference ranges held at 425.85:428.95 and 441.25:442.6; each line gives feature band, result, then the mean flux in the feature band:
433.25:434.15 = -0.049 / 8.69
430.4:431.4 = 0.356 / 5.05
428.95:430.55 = 0.287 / 6.3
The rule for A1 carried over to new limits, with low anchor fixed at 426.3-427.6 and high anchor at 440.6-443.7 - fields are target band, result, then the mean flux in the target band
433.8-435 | -0.14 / 9.2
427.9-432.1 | 0.04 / 7.02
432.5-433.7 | -0.16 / 9.09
